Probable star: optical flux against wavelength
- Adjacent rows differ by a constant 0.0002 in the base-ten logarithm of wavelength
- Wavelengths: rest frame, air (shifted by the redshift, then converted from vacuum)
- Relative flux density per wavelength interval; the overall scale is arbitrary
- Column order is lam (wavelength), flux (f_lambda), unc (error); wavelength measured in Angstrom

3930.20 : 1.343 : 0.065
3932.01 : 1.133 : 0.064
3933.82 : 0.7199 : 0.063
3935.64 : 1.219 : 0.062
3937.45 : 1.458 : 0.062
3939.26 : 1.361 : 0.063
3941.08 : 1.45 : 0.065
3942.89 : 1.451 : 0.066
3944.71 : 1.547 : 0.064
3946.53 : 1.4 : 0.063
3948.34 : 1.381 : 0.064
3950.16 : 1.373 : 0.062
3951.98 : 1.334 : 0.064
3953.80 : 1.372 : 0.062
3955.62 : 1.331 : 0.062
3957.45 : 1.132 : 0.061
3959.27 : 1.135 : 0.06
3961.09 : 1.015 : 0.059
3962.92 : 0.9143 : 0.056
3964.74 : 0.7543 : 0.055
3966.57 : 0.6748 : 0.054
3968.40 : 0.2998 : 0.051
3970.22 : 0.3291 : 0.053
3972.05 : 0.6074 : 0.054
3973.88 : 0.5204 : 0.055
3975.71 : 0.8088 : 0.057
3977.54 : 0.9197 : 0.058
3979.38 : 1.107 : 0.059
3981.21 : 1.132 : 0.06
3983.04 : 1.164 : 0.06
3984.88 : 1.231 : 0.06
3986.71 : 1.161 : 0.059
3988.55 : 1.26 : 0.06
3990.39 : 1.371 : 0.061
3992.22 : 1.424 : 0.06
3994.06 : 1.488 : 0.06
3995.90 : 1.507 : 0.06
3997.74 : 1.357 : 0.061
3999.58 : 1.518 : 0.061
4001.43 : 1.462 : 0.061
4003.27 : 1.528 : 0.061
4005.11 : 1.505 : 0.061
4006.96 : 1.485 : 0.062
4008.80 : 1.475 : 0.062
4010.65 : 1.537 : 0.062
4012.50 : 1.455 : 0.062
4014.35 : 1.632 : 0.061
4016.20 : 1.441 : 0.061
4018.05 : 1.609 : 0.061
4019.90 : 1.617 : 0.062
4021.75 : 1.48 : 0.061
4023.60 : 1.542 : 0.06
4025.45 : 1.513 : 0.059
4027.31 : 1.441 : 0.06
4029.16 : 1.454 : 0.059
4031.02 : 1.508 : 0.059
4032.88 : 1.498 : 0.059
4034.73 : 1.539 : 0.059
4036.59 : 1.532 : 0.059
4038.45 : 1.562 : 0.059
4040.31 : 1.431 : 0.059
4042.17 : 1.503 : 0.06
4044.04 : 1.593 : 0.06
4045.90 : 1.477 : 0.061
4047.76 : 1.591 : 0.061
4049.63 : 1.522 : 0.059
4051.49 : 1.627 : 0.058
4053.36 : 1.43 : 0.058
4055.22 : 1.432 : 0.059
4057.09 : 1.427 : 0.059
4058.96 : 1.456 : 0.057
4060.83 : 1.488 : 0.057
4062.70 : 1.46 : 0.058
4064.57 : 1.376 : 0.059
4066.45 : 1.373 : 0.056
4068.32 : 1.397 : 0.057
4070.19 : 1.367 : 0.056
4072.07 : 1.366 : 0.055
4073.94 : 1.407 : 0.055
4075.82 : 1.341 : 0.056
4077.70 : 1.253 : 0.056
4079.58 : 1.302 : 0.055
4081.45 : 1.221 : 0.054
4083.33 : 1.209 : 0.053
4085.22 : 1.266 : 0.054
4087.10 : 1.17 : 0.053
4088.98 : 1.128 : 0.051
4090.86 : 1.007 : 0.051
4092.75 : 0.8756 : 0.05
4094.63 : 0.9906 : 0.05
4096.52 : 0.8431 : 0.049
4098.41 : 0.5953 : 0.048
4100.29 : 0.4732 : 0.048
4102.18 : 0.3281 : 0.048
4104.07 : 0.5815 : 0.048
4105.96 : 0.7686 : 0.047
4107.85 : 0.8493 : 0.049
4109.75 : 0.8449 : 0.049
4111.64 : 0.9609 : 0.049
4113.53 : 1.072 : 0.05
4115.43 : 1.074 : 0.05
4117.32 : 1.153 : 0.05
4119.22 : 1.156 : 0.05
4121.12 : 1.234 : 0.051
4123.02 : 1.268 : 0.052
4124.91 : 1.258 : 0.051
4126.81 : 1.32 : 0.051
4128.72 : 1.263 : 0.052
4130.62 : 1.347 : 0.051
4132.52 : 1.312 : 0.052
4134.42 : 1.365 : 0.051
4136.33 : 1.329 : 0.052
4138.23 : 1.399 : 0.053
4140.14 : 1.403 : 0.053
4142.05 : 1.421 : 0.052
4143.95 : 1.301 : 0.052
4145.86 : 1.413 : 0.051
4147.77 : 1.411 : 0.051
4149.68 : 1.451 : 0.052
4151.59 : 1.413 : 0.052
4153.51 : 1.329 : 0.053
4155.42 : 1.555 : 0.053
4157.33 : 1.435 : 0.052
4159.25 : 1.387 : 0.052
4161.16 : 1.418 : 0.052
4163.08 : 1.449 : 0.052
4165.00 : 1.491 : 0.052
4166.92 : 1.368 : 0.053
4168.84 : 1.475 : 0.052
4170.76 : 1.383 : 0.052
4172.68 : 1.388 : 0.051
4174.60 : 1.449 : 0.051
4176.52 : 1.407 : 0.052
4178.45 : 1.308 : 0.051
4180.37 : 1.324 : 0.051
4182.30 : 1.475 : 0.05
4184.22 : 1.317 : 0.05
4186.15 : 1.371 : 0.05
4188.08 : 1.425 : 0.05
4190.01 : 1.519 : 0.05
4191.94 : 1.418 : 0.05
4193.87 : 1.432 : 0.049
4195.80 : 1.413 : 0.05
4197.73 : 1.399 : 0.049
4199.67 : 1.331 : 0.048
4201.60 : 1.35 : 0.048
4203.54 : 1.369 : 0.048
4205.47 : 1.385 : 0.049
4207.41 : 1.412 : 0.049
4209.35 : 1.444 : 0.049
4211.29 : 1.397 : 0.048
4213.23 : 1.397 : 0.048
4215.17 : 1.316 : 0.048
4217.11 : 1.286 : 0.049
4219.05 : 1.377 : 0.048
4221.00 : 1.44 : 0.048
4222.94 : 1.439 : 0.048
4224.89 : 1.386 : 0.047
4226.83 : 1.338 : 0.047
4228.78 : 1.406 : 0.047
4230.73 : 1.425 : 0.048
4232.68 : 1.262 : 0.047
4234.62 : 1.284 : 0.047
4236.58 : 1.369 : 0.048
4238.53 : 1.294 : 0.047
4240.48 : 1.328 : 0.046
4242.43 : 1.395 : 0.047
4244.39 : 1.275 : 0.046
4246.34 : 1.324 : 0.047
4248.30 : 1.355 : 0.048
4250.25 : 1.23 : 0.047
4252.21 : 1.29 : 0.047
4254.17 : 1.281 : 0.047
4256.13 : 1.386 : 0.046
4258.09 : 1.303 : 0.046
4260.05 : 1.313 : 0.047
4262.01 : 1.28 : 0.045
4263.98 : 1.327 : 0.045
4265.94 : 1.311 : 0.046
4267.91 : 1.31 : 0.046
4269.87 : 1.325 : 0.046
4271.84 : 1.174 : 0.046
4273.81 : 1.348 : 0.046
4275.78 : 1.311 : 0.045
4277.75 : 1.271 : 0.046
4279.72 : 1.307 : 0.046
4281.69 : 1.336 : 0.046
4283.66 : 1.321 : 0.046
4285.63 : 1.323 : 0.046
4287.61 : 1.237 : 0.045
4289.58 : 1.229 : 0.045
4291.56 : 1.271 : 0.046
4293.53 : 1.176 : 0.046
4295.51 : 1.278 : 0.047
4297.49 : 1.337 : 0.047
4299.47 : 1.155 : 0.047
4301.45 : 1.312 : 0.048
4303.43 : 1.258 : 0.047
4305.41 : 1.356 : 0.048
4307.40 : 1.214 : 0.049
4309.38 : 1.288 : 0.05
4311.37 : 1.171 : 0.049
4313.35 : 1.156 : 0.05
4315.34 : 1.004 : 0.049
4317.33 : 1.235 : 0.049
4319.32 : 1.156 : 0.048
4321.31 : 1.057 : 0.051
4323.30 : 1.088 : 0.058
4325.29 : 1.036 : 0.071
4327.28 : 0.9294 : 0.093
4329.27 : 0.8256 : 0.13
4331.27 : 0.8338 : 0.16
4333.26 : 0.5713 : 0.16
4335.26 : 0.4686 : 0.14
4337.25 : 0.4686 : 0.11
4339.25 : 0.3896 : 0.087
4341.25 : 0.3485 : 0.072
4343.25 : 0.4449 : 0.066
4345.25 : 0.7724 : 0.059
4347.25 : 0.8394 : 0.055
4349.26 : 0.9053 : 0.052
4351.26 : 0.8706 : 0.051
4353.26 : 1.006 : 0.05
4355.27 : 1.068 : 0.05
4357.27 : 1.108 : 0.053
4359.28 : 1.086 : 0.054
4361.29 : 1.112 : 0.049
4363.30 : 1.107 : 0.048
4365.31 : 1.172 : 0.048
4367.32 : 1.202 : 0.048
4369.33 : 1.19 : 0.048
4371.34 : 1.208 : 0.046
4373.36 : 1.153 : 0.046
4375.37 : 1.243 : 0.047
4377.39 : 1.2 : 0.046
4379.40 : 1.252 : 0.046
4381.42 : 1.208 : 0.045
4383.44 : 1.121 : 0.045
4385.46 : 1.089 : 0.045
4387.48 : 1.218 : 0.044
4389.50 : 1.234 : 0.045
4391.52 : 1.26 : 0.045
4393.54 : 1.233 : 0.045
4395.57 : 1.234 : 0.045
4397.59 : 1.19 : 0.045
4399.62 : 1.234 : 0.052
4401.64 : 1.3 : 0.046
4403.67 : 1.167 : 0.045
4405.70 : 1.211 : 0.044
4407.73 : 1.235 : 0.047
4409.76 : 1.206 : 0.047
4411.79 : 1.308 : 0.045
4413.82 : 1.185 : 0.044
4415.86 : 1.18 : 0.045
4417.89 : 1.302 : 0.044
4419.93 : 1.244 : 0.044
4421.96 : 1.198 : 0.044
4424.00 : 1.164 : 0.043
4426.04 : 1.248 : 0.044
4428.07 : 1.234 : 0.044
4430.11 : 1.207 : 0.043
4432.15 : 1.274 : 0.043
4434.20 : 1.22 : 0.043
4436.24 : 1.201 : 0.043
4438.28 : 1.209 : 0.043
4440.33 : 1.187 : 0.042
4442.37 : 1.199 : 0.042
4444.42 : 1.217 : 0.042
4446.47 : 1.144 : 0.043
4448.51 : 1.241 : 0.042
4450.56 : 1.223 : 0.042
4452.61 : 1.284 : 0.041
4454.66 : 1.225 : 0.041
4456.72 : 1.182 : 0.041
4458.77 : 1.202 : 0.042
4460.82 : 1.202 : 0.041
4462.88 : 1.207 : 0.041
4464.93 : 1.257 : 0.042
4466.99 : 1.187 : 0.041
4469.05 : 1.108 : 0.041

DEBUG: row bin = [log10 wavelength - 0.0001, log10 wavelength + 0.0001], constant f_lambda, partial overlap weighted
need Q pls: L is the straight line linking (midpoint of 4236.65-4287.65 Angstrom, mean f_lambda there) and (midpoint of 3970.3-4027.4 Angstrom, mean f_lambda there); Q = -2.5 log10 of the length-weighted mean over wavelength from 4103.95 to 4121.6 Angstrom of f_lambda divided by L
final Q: 0.317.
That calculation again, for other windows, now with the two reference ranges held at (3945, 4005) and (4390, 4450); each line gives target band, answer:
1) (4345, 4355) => 0.32 mag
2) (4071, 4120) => 0.15 mag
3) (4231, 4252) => -0.11 mag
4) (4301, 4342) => 0.25 mag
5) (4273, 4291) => -0.09 mag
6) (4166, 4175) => -0.20 mag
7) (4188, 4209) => -0.19 mag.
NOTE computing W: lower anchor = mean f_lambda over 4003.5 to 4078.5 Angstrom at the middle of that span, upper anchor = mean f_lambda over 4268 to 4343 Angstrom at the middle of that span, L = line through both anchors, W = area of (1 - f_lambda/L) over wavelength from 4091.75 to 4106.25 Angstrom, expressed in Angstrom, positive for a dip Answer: 7.4 Angstrom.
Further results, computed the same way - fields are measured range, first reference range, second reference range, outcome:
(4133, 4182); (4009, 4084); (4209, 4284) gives -0.50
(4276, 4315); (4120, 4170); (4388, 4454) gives 1.03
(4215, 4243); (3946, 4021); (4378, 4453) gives -3.24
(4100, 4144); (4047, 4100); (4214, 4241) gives 6.42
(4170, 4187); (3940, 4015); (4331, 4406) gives -4.11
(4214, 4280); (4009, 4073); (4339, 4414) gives -4.18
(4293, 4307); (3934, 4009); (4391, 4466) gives -0.65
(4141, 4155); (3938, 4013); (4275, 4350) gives -3.46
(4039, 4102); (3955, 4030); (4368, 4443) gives -2.45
